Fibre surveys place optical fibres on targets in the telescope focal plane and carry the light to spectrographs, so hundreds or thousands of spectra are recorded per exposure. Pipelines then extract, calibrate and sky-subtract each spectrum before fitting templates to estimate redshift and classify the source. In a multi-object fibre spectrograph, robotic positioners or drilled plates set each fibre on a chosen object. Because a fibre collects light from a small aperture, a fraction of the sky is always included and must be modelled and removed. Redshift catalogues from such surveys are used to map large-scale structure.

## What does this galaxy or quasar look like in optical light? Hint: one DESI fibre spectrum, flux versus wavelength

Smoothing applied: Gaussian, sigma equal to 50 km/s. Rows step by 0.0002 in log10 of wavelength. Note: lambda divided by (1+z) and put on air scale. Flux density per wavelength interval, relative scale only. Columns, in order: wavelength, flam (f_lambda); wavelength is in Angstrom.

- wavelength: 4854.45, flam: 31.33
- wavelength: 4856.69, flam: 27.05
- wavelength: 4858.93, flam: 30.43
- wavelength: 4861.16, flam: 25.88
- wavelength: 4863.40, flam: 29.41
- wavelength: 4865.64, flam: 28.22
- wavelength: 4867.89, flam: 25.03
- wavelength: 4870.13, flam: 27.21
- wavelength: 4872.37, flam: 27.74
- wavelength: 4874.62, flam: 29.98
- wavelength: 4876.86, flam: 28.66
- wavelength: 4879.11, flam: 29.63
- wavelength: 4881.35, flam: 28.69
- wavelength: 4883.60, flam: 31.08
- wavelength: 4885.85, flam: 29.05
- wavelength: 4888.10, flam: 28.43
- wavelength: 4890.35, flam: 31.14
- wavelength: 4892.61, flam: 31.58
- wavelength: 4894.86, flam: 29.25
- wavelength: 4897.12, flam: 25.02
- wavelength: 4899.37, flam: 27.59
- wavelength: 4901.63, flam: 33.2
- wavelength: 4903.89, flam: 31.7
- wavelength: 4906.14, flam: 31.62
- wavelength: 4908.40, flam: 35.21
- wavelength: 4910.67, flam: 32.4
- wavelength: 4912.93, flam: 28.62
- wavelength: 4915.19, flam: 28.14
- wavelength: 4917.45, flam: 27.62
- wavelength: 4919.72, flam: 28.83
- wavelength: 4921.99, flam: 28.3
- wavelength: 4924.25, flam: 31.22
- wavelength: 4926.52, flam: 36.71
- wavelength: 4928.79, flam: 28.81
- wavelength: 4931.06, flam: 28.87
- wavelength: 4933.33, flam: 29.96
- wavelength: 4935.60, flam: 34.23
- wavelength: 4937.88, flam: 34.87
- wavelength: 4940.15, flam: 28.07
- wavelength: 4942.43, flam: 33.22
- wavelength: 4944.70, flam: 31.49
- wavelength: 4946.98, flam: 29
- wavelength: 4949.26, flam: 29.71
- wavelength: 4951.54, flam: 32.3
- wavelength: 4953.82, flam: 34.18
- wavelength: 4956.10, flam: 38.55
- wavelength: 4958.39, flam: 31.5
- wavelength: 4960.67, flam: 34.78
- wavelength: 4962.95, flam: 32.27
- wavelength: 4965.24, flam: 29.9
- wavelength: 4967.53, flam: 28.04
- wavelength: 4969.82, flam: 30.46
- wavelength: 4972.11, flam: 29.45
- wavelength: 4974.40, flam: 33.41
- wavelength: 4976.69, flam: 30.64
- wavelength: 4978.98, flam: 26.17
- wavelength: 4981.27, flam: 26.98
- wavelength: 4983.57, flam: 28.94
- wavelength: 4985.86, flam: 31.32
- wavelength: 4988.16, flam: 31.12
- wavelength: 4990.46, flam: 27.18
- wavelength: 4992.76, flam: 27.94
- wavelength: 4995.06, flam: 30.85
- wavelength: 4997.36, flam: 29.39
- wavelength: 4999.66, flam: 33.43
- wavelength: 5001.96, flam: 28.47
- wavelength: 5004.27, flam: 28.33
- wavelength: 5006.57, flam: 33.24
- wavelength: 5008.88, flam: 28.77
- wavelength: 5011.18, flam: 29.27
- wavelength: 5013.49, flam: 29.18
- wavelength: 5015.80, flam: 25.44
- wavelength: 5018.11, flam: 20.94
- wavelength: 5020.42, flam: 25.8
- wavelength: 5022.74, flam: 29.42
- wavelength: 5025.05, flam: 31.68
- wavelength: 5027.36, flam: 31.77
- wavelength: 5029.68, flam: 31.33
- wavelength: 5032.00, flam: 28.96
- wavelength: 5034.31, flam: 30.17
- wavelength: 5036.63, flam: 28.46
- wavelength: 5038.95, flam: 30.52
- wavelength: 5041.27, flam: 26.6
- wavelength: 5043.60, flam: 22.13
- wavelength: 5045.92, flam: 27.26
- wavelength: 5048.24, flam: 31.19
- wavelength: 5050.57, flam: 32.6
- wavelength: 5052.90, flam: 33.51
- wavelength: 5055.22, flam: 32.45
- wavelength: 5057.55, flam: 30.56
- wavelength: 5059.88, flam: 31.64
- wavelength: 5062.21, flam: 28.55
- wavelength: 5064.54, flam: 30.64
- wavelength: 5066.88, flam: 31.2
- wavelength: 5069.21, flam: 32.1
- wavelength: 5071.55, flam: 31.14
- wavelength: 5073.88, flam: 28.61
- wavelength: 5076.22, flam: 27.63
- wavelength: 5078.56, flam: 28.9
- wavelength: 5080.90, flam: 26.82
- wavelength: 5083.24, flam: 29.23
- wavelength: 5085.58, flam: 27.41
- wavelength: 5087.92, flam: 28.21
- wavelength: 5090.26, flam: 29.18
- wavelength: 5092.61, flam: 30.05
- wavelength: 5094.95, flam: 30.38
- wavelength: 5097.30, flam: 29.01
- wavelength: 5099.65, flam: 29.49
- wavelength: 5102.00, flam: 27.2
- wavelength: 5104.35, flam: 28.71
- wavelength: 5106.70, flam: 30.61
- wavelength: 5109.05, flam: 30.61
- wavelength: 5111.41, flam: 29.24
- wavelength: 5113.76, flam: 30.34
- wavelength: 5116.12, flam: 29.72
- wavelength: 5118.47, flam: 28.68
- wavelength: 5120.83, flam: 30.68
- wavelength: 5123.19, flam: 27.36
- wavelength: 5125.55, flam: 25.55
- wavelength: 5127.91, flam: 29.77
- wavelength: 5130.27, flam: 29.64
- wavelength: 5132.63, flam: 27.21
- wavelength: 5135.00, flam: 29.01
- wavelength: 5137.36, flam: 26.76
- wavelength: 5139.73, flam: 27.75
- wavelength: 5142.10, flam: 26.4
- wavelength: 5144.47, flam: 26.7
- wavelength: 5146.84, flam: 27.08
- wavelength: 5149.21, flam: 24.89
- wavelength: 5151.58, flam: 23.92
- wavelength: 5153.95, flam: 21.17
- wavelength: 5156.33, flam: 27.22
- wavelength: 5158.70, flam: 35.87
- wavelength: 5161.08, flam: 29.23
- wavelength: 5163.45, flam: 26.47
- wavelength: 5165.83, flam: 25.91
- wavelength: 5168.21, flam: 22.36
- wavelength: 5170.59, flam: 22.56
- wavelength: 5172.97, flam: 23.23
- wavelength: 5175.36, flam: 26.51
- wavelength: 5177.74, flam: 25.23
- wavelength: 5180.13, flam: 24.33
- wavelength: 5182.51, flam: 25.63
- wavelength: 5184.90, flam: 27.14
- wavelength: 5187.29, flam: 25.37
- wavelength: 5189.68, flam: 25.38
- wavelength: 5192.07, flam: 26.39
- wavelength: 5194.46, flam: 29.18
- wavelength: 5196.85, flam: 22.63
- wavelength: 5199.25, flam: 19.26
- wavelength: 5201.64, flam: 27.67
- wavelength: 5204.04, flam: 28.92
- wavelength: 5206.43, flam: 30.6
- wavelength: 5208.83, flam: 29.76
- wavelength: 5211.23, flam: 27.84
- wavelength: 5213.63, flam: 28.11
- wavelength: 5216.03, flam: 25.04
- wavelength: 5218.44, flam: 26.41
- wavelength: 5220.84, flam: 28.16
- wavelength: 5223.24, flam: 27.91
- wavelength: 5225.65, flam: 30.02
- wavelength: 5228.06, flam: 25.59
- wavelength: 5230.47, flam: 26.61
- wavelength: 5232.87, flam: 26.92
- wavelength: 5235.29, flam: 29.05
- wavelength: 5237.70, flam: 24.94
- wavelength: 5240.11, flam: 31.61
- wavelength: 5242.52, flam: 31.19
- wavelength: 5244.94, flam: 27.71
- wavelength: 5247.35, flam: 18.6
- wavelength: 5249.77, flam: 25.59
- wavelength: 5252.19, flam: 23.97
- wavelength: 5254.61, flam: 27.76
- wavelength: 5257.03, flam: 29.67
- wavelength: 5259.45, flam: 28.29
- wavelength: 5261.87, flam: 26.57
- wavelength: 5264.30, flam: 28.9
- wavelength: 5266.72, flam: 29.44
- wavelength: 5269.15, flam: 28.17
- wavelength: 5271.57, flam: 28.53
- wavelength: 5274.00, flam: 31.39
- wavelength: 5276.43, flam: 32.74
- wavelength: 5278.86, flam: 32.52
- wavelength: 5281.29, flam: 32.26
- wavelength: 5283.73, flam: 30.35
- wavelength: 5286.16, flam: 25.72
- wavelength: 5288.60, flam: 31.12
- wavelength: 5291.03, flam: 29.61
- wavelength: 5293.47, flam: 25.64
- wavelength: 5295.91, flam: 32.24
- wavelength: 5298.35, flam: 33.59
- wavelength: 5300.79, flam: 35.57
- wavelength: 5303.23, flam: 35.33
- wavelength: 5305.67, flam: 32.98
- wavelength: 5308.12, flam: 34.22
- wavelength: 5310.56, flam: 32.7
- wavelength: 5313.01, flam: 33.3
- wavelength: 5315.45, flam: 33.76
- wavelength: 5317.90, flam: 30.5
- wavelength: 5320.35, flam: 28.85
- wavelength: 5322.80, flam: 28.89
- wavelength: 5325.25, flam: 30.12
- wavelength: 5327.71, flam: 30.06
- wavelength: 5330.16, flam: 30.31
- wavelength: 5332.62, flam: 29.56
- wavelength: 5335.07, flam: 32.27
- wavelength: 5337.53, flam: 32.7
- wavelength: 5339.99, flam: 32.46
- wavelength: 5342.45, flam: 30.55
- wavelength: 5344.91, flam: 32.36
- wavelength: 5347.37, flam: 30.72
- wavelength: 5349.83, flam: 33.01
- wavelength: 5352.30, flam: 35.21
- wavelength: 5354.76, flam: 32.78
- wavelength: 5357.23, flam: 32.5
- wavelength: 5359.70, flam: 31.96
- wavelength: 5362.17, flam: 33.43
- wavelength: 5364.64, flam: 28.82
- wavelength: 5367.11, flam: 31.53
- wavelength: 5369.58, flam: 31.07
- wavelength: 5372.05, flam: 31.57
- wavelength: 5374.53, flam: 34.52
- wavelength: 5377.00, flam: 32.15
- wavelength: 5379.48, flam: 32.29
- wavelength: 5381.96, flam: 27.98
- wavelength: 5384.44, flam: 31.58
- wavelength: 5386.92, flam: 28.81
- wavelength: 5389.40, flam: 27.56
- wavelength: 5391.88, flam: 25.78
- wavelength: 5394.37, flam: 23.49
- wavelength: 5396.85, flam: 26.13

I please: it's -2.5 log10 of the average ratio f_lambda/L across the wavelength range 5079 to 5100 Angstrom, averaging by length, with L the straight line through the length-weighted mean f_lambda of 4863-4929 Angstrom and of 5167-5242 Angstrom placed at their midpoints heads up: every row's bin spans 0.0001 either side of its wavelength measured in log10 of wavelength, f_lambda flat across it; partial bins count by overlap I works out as -0.04 mag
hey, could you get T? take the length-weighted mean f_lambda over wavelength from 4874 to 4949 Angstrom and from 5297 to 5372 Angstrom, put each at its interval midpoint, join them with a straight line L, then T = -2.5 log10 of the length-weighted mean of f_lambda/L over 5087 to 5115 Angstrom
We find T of 0.06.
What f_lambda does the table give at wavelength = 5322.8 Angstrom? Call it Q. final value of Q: 28.89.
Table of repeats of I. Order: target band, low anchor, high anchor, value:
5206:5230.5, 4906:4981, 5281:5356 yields 0.13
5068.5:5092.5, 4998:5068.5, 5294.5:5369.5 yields 0.04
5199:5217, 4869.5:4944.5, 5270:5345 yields 0.13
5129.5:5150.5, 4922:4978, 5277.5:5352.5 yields 0.16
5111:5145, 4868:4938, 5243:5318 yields 0.06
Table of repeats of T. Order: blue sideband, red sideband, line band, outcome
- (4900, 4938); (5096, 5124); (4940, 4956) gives -0.036 mag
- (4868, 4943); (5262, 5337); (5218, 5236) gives 0.120 mag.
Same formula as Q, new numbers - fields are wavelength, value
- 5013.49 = 29.18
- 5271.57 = 28.53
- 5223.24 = 27.91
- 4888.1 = 28.43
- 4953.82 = 34.18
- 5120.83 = 30.68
